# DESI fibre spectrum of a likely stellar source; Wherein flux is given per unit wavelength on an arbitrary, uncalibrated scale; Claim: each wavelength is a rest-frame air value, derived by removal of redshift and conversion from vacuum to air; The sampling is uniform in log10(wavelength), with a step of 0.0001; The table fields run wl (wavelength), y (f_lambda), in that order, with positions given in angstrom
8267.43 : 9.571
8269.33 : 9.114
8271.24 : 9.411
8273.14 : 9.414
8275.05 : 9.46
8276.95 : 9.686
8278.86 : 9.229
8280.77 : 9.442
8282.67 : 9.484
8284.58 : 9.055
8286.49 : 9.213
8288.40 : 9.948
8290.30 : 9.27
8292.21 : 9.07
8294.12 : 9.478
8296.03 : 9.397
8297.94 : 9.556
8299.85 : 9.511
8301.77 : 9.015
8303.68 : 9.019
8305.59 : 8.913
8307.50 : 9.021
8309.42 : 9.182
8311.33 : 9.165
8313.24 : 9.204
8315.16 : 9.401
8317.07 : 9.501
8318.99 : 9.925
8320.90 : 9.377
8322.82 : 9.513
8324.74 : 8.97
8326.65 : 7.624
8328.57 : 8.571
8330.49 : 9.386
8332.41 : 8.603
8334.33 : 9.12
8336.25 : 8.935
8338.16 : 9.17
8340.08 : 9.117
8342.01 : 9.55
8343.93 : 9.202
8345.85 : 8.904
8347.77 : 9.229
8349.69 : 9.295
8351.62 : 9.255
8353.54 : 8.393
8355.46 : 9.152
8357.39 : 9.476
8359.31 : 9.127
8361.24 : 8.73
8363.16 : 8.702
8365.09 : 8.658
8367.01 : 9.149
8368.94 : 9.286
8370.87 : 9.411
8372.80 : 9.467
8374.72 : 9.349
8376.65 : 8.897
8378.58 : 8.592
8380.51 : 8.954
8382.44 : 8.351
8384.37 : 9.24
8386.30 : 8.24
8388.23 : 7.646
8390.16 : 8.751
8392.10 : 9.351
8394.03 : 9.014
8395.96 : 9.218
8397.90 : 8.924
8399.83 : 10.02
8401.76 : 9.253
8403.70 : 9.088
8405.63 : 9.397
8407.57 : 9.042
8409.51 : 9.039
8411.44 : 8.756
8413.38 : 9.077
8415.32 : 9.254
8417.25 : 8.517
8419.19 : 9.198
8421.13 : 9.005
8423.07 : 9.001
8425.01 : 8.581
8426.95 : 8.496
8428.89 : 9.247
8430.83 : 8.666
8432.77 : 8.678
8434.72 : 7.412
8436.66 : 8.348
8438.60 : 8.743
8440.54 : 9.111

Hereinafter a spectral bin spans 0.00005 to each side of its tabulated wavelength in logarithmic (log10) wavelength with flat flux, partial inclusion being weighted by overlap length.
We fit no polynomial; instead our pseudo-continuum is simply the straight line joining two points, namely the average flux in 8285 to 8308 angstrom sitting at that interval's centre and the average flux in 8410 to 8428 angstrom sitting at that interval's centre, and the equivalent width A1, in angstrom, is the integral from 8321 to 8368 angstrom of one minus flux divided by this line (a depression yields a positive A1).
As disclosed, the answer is 0.7 angstrom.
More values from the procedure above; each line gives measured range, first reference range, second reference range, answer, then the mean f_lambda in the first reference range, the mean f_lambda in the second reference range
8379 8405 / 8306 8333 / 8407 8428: 0.1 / 9.1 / 8.91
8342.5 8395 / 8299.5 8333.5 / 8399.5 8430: 0.6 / 9.1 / 9.04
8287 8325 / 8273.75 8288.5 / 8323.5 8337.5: -1.0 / 9.41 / 8.77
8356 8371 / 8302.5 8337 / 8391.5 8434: 0.0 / 9.08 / 9.02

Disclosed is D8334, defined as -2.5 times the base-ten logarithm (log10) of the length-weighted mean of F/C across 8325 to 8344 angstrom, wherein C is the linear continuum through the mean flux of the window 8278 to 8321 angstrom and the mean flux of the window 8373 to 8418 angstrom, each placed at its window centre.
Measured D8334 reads 0.03 mag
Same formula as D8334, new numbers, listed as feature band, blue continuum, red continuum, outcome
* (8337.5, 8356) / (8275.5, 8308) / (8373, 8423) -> 0.00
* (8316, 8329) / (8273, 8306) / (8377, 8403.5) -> 0.01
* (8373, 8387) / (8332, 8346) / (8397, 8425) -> 0.03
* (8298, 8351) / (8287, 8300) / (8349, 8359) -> 0.02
